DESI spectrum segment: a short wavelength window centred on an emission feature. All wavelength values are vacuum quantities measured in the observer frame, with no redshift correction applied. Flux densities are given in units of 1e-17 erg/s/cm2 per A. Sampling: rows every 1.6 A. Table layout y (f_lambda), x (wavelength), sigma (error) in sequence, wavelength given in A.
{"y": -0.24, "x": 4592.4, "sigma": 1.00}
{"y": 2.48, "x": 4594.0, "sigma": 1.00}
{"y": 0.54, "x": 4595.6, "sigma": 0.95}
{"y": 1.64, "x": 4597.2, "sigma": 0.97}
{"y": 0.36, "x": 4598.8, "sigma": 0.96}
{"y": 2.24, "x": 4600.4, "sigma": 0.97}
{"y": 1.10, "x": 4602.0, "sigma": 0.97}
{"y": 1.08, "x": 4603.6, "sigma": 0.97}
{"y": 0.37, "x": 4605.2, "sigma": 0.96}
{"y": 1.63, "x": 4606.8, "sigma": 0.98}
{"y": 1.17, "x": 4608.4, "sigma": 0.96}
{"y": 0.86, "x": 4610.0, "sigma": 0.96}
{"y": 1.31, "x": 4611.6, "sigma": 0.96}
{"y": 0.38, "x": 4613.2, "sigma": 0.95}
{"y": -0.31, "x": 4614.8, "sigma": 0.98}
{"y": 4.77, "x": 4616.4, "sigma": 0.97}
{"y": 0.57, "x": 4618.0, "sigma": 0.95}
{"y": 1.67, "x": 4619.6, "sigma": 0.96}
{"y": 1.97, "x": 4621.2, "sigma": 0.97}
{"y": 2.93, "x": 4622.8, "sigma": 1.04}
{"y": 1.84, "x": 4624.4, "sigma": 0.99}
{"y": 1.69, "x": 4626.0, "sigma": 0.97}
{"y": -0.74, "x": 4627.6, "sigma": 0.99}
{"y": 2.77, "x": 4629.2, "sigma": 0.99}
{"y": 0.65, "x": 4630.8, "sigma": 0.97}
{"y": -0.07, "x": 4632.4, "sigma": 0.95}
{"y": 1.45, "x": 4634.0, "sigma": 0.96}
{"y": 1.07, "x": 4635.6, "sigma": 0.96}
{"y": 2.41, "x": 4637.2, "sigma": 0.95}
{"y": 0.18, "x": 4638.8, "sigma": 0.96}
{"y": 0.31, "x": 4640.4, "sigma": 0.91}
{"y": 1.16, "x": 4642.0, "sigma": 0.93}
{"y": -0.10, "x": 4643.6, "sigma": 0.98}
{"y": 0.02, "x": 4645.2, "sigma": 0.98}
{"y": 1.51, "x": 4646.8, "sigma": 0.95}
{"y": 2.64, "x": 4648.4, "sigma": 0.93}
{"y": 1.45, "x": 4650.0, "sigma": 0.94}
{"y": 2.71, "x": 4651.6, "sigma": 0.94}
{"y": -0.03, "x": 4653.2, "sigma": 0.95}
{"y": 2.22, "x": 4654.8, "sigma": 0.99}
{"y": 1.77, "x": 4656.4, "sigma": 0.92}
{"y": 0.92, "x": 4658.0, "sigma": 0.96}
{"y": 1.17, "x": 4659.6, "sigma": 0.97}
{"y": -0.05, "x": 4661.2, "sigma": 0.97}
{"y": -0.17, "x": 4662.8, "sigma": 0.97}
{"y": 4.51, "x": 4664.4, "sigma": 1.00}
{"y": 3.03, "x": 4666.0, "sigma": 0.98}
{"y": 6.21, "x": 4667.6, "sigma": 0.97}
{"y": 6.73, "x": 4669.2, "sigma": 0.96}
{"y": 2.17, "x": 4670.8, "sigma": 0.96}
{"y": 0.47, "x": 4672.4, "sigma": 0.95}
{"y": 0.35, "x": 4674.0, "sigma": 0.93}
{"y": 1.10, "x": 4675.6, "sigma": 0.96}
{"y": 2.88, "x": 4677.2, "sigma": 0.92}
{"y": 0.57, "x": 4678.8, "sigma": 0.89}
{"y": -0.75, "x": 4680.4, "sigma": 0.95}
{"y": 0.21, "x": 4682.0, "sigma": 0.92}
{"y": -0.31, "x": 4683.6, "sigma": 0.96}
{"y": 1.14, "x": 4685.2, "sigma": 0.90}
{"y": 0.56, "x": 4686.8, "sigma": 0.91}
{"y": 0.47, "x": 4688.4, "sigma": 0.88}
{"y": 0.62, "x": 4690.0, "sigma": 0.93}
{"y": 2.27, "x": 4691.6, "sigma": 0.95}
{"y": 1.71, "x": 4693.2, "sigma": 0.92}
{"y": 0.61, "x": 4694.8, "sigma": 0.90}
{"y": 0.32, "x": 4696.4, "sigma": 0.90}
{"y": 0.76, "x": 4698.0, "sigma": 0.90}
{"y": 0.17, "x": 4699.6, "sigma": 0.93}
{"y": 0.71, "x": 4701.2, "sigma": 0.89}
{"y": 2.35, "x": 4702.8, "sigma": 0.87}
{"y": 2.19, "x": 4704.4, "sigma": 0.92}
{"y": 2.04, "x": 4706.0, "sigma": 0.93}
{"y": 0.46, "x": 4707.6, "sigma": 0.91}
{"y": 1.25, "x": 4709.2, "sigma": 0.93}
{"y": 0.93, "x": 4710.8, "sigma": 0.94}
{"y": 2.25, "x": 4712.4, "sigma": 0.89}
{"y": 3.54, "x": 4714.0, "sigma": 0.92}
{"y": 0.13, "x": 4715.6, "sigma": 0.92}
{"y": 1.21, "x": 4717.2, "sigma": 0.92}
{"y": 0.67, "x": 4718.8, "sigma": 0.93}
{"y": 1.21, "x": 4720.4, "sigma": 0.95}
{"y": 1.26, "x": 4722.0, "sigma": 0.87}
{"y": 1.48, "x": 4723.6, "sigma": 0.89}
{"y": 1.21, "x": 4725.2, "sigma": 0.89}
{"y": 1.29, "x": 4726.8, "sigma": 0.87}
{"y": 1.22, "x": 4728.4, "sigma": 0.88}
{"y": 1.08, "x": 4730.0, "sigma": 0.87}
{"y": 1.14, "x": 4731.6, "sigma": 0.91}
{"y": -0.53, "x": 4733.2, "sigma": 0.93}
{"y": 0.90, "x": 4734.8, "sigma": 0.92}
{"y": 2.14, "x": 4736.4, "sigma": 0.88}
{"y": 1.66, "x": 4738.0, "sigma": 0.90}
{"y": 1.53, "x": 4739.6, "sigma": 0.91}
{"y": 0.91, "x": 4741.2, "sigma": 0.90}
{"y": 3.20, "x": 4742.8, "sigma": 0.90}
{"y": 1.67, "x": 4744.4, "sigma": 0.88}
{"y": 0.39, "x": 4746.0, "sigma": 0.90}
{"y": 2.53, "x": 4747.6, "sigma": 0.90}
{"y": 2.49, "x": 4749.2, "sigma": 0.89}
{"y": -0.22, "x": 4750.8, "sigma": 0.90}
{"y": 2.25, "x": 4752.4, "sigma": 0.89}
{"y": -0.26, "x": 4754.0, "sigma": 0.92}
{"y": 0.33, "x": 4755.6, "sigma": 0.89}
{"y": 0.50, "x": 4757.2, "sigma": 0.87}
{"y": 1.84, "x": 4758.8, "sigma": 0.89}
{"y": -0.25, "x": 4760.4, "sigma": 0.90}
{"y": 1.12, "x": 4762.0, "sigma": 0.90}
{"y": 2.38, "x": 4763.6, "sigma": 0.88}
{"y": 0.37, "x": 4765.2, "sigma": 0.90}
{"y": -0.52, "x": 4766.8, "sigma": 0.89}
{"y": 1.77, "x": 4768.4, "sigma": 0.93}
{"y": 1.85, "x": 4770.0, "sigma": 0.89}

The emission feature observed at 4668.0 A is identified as [O II]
